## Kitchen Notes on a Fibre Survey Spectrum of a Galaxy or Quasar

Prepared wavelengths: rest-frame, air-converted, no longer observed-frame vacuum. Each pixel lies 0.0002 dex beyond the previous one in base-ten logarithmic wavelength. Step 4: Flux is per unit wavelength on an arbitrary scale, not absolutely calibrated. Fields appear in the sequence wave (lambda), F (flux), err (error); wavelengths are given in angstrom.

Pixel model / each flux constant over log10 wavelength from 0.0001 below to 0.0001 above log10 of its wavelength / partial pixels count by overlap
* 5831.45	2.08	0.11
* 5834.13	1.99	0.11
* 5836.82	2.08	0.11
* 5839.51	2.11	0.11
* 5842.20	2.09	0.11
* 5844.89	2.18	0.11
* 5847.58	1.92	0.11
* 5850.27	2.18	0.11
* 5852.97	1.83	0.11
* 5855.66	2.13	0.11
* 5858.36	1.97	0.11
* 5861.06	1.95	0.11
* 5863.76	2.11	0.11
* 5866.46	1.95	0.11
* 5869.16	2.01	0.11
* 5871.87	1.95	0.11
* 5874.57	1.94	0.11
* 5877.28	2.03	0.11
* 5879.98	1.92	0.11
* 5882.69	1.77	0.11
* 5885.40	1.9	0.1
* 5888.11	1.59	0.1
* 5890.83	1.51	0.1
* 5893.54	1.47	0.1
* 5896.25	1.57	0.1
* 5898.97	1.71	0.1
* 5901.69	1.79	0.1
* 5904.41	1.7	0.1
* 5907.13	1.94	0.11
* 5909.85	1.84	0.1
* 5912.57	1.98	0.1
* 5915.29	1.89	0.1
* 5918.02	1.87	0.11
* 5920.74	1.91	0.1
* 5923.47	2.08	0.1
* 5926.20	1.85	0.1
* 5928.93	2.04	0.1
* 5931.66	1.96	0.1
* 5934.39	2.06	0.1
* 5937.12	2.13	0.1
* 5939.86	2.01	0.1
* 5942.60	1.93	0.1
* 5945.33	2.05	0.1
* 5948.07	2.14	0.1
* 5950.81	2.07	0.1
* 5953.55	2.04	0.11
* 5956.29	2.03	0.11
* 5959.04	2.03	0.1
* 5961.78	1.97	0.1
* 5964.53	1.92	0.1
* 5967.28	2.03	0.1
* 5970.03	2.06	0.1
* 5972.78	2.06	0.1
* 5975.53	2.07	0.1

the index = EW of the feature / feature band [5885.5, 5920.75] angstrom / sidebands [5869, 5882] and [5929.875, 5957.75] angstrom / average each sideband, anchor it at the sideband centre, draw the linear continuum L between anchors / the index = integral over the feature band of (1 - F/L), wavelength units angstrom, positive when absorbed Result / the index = 4.26 angstrom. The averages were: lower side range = 1.96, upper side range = 2.04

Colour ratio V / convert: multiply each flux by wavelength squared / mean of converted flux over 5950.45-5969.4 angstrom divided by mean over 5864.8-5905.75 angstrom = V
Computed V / 1.15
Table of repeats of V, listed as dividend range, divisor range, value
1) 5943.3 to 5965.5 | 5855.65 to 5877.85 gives 1.05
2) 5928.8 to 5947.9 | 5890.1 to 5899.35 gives 1.33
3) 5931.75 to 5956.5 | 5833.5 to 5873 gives 1.04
